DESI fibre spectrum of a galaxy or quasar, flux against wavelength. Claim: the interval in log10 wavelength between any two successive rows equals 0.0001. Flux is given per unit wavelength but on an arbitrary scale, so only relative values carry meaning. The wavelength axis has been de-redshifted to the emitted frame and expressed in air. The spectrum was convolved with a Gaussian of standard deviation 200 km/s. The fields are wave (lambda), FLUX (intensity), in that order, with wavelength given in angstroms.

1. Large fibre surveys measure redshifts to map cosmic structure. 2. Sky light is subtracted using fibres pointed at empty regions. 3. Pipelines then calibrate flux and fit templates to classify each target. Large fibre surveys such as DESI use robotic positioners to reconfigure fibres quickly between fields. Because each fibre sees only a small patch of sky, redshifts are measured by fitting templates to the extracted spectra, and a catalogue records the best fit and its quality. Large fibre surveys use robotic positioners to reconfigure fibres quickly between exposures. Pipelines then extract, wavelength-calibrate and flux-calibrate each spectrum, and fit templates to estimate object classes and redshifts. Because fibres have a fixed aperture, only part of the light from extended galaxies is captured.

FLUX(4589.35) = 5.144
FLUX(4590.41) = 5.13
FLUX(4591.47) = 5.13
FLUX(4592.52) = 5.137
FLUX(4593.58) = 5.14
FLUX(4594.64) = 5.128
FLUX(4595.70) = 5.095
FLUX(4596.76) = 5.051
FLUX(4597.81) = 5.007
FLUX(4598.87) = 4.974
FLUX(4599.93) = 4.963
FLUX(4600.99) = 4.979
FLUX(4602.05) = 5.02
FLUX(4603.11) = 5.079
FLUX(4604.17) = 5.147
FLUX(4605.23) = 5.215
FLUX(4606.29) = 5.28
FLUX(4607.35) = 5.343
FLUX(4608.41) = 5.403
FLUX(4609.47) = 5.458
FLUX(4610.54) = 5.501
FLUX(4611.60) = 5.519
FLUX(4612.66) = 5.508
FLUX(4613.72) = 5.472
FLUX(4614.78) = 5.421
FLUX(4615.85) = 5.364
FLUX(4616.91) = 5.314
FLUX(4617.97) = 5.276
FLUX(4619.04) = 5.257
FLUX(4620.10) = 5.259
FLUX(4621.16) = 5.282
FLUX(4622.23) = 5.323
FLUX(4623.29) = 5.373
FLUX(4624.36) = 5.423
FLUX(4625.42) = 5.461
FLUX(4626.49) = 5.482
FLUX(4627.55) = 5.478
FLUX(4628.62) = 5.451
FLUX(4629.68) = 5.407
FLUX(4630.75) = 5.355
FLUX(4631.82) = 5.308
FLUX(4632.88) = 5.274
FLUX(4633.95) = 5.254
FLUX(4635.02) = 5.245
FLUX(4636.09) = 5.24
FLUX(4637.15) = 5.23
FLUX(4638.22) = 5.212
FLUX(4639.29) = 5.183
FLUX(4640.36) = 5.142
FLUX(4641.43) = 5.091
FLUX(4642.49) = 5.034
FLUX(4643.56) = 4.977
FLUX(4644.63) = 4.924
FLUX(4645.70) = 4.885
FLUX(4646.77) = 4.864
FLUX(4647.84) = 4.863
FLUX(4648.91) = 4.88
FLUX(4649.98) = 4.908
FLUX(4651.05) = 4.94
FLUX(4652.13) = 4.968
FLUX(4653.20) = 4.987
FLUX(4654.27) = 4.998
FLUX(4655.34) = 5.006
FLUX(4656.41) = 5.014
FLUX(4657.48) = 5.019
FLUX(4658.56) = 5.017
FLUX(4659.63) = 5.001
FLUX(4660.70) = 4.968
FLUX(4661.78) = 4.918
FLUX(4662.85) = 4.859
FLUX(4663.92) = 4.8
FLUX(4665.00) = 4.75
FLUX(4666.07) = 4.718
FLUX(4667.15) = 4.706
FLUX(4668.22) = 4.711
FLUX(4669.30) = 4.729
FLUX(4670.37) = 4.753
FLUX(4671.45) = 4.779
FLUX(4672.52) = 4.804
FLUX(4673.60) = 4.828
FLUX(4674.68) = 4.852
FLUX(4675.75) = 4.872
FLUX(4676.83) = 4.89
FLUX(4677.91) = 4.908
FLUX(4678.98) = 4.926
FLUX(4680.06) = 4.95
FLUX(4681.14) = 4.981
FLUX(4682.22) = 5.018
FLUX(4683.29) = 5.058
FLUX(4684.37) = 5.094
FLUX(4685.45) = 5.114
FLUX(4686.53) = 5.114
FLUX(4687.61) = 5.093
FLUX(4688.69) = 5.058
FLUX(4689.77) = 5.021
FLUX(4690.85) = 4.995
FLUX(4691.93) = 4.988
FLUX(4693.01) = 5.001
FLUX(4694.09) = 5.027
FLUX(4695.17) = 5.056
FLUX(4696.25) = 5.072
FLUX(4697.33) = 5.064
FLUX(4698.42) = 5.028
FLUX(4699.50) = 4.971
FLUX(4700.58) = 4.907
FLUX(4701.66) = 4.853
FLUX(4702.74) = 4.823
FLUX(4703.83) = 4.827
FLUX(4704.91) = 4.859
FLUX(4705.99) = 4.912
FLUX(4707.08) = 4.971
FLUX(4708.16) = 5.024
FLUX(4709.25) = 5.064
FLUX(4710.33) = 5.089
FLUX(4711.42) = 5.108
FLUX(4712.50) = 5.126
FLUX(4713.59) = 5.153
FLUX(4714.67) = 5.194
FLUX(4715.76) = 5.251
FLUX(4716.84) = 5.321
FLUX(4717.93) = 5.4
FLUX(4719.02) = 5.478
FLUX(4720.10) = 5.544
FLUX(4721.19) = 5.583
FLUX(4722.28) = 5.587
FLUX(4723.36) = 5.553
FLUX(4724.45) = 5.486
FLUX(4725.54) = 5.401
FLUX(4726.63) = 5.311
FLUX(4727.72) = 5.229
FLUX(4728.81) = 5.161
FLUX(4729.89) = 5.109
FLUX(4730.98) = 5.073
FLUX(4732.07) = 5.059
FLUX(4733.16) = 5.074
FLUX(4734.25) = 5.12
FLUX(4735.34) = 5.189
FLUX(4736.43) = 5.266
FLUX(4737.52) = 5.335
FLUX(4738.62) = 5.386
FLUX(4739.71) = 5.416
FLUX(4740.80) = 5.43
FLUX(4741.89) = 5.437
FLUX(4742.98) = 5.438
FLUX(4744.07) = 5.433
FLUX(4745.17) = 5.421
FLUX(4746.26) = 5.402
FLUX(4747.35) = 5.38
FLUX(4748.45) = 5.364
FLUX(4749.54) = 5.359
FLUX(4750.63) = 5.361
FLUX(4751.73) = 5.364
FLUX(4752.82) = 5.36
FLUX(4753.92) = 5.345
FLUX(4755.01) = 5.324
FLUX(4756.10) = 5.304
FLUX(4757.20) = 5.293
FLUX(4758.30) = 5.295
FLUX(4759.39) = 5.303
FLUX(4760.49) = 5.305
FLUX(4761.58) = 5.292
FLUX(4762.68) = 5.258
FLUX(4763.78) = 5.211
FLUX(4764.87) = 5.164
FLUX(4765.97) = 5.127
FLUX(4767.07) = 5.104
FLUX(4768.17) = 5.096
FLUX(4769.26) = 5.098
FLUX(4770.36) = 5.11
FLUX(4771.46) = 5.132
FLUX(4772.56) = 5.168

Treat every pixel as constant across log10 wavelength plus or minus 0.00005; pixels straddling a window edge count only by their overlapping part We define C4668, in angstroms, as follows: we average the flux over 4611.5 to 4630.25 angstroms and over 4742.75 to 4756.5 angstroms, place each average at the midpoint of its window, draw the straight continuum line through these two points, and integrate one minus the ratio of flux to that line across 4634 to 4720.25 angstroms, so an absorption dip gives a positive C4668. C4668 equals 6.2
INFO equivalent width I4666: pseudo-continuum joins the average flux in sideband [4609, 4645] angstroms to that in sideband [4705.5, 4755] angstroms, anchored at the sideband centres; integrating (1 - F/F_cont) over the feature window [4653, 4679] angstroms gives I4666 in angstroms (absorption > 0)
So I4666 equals 2.1 angstroms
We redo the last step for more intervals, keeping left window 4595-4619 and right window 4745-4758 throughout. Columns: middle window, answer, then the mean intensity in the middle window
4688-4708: 1.29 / 4.97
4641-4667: 1.73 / 4.93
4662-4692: 2.22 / 4.91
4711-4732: 0.06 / 5.32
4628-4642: 0.01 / 5.26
